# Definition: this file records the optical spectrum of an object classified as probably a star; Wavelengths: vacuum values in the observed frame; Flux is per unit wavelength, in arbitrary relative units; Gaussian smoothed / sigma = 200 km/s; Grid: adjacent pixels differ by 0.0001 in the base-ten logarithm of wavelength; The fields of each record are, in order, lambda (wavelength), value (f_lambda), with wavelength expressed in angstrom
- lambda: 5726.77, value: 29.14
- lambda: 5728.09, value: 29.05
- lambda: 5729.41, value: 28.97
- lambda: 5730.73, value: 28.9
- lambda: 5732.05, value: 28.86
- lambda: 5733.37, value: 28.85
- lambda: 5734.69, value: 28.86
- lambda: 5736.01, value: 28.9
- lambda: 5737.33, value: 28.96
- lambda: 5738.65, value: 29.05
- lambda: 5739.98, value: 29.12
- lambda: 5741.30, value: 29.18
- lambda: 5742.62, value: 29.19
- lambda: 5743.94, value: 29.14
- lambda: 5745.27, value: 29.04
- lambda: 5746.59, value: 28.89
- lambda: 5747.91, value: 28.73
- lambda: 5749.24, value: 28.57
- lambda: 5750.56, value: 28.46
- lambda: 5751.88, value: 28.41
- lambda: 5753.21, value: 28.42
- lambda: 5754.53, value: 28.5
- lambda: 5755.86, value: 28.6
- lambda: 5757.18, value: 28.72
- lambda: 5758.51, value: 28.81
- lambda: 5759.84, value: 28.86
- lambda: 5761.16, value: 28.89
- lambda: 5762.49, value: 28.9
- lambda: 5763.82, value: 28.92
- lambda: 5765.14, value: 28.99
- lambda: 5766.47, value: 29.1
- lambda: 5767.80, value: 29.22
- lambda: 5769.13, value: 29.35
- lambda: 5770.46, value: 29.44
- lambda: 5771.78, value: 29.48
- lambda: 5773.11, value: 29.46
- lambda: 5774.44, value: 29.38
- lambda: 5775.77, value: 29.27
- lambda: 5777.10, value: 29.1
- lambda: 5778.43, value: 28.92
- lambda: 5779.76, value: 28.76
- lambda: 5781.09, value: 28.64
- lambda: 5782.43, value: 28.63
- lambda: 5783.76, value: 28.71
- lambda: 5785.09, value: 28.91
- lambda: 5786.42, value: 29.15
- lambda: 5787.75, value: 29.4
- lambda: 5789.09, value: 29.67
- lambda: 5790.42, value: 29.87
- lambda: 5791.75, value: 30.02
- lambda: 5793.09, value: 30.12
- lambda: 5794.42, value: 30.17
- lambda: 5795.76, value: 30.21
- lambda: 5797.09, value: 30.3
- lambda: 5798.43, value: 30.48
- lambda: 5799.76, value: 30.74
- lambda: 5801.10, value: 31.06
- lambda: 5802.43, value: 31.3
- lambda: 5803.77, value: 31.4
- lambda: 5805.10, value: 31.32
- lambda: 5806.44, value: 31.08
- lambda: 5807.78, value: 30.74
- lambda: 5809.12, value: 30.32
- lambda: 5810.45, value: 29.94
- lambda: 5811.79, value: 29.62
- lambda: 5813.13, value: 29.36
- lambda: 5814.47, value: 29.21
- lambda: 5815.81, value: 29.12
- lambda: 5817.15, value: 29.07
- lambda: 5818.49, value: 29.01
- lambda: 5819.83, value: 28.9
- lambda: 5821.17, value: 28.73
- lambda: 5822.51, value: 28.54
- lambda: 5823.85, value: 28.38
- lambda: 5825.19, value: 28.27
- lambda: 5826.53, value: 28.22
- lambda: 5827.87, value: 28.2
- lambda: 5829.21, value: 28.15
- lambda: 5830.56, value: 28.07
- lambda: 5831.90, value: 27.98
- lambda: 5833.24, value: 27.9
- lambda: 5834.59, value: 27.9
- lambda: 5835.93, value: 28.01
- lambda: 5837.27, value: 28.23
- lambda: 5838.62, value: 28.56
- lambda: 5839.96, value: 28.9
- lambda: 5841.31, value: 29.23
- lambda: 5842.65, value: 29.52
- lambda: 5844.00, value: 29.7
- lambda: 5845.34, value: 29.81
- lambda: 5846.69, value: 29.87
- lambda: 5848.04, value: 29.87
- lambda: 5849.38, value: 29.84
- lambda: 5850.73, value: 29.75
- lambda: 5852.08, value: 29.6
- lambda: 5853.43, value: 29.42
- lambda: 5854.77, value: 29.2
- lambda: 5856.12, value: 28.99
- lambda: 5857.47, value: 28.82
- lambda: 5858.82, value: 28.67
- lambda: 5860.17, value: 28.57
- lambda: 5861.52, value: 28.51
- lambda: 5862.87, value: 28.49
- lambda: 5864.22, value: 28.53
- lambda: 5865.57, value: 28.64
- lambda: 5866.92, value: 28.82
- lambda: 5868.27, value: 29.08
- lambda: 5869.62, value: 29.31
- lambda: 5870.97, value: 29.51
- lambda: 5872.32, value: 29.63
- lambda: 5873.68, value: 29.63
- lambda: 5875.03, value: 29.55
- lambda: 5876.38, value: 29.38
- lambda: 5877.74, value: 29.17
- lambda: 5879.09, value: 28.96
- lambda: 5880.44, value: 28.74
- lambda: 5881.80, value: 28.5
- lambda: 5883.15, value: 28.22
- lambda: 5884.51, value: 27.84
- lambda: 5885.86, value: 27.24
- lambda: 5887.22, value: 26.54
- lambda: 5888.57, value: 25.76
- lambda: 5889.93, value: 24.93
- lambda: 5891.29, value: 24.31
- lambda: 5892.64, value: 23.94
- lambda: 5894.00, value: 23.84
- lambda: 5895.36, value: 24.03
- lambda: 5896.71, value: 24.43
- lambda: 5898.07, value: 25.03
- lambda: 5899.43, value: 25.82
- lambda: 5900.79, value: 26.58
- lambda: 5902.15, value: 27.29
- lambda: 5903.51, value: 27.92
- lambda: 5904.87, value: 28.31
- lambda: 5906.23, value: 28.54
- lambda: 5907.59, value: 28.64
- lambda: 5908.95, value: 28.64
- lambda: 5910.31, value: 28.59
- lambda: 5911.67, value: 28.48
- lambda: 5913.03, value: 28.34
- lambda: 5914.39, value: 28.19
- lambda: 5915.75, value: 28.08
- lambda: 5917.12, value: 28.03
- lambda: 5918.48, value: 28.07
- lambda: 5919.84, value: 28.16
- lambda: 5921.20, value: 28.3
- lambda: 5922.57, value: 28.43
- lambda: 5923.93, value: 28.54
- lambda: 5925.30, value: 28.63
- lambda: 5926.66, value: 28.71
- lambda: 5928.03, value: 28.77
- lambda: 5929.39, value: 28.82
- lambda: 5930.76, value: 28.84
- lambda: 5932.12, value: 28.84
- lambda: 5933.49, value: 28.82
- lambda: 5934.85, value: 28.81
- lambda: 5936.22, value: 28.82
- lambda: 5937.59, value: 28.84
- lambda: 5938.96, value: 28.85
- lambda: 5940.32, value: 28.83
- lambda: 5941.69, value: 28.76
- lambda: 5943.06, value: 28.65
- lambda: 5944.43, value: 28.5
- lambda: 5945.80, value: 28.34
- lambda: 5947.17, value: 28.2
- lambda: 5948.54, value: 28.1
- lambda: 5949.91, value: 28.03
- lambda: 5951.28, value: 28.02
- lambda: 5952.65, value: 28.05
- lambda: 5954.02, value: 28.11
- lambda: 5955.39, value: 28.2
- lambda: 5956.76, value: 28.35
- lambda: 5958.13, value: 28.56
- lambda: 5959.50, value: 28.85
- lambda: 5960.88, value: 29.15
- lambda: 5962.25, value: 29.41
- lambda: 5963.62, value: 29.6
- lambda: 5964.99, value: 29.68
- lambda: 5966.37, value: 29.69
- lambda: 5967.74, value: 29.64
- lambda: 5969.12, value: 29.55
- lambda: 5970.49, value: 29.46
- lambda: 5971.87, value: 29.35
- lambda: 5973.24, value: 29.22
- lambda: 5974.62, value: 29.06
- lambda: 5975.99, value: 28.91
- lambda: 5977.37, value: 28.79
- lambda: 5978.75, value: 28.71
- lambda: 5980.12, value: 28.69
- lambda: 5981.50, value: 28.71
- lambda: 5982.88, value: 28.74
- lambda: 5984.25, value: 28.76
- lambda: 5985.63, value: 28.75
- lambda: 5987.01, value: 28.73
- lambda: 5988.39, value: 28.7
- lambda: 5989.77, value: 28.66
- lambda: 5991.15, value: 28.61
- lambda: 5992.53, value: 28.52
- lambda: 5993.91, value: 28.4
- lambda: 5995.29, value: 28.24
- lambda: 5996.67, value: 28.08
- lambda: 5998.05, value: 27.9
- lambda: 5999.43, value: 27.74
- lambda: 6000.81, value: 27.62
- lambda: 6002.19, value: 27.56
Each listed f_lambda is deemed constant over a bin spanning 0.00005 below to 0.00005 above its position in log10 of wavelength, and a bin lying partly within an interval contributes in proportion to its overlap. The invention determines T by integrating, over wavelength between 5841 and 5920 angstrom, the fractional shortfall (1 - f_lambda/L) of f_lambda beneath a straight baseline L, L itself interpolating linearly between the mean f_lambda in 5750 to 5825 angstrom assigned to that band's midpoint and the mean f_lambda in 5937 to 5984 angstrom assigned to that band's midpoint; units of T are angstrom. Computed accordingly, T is 2.7 angstrom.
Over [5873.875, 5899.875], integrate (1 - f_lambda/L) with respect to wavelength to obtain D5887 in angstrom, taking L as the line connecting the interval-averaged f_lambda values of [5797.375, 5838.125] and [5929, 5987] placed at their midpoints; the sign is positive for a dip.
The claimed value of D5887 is 2.1 angstrom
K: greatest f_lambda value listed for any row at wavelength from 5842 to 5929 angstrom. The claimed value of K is 29.87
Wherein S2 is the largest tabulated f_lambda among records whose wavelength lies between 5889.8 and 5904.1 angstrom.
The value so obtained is 27.92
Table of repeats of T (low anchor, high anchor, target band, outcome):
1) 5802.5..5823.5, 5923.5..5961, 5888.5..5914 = 2.1 angstrom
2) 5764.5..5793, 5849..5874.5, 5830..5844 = 0.3 angstrom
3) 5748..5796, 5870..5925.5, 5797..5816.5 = -1.2 angstrom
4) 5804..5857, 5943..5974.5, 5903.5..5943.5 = 0.5 angstrom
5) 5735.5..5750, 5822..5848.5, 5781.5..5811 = -1.4 angstrom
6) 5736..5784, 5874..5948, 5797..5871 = -2.2 angstrom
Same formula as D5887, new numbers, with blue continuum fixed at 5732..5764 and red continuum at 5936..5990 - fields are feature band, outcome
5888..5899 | 1.63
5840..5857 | -0.42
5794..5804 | -0.65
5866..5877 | -0.20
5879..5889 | 0.39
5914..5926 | 0.22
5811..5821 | -0.12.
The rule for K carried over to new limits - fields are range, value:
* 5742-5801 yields 30.74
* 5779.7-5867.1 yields 31.4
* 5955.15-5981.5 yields 29.69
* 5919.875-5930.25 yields 28.82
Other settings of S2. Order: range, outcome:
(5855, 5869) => 29.08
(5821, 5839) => 28.73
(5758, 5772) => 29.48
